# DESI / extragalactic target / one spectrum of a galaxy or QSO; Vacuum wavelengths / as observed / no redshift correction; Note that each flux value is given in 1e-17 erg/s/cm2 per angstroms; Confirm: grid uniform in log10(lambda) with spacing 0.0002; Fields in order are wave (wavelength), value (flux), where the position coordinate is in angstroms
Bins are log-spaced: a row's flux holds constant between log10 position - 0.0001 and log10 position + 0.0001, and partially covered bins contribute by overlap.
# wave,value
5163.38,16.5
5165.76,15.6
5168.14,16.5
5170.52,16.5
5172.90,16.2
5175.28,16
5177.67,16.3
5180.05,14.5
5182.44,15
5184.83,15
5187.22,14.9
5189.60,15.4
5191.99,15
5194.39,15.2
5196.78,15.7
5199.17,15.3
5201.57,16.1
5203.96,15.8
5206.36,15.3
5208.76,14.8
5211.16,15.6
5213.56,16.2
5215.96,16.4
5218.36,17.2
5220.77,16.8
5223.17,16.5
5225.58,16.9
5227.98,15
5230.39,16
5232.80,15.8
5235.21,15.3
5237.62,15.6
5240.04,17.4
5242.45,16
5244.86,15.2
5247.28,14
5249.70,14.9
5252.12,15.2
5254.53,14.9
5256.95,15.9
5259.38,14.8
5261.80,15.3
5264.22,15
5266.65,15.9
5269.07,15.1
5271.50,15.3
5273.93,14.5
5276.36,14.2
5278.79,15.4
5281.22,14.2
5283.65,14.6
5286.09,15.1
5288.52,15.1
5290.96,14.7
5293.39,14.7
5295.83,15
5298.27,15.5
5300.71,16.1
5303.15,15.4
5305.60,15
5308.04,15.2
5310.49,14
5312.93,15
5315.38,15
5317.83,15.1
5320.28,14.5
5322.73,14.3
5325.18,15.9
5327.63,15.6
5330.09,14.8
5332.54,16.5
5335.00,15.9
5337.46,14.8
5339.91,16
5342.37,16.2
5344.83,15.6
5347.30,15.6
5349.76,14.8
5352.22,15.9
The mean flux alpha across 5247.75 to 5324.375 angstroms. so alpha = 15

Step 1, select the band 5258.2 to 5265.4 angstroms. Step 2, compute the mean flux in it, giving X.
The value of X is 15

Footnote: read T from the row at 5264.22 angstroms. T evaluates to 15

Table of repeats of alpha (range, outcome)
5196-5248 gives 15.9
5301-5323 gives 14.9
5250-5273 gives 15.2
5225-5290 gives 15.3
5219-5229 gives 16.4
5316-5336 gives 15.3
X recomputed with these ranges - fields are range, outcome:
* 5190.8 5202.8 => 15.5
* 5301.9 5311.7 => 14.9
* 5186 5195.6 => 15.1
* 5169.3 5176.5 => 16.2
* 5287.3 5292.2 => 14.9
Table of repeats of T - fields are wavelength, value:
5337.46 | 14.8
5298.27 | 15.5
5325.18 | 15.9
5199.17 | 15.3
